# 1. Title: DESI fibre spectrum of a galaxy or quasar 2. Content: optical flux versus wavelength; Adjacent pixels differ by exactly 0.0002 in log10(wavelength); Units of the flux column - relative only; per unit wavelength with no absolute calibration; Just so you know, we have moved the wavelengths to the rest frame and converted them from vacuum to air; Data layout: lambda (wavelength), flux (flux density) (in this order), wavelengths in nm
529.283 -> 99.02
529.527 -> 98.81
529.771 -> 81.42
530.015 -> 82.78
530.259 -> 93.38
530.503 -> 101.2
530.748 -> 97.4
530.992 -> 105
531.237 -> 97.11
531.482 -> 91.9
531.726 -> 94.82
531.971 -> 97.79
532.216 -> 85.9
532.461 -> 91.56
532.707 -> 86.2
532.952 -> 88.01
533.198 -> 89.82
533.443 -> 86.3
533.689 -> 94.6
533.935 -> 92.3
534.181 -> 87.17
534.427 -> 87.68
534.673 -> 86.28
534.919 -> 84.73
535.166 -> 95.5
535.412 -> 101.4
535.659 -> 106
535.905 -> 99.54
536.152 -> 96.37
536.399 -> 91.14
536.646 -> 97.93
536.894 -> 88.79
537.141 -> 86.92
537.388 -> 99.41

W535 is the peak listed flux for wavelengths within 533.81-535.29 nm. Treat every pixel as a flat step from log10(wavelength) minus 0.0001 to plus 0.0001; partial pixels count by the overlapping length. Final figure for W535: 95.5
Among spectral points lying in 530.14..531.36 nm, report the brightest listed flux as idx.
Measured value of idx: 105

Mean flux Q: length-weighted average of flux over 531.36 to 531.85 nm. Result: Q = 93.5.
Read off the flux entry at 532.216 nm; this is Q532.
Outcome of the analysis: 85.9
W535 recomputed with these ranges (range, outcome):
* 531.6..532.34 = 97.79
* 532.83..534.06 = 94.6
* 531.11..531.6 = 97.11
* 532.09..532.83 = 91.56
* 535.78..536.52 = 99.54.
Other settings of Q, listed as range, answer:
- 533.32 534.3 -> 90.1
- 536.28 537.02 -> 92.6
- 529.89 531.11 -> 95.9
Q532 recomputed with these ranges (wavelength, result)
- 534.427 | 87.68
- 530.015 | 82.78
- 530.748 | 97.4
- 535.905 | 99.54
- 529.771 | 81.42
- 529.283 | 99.02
